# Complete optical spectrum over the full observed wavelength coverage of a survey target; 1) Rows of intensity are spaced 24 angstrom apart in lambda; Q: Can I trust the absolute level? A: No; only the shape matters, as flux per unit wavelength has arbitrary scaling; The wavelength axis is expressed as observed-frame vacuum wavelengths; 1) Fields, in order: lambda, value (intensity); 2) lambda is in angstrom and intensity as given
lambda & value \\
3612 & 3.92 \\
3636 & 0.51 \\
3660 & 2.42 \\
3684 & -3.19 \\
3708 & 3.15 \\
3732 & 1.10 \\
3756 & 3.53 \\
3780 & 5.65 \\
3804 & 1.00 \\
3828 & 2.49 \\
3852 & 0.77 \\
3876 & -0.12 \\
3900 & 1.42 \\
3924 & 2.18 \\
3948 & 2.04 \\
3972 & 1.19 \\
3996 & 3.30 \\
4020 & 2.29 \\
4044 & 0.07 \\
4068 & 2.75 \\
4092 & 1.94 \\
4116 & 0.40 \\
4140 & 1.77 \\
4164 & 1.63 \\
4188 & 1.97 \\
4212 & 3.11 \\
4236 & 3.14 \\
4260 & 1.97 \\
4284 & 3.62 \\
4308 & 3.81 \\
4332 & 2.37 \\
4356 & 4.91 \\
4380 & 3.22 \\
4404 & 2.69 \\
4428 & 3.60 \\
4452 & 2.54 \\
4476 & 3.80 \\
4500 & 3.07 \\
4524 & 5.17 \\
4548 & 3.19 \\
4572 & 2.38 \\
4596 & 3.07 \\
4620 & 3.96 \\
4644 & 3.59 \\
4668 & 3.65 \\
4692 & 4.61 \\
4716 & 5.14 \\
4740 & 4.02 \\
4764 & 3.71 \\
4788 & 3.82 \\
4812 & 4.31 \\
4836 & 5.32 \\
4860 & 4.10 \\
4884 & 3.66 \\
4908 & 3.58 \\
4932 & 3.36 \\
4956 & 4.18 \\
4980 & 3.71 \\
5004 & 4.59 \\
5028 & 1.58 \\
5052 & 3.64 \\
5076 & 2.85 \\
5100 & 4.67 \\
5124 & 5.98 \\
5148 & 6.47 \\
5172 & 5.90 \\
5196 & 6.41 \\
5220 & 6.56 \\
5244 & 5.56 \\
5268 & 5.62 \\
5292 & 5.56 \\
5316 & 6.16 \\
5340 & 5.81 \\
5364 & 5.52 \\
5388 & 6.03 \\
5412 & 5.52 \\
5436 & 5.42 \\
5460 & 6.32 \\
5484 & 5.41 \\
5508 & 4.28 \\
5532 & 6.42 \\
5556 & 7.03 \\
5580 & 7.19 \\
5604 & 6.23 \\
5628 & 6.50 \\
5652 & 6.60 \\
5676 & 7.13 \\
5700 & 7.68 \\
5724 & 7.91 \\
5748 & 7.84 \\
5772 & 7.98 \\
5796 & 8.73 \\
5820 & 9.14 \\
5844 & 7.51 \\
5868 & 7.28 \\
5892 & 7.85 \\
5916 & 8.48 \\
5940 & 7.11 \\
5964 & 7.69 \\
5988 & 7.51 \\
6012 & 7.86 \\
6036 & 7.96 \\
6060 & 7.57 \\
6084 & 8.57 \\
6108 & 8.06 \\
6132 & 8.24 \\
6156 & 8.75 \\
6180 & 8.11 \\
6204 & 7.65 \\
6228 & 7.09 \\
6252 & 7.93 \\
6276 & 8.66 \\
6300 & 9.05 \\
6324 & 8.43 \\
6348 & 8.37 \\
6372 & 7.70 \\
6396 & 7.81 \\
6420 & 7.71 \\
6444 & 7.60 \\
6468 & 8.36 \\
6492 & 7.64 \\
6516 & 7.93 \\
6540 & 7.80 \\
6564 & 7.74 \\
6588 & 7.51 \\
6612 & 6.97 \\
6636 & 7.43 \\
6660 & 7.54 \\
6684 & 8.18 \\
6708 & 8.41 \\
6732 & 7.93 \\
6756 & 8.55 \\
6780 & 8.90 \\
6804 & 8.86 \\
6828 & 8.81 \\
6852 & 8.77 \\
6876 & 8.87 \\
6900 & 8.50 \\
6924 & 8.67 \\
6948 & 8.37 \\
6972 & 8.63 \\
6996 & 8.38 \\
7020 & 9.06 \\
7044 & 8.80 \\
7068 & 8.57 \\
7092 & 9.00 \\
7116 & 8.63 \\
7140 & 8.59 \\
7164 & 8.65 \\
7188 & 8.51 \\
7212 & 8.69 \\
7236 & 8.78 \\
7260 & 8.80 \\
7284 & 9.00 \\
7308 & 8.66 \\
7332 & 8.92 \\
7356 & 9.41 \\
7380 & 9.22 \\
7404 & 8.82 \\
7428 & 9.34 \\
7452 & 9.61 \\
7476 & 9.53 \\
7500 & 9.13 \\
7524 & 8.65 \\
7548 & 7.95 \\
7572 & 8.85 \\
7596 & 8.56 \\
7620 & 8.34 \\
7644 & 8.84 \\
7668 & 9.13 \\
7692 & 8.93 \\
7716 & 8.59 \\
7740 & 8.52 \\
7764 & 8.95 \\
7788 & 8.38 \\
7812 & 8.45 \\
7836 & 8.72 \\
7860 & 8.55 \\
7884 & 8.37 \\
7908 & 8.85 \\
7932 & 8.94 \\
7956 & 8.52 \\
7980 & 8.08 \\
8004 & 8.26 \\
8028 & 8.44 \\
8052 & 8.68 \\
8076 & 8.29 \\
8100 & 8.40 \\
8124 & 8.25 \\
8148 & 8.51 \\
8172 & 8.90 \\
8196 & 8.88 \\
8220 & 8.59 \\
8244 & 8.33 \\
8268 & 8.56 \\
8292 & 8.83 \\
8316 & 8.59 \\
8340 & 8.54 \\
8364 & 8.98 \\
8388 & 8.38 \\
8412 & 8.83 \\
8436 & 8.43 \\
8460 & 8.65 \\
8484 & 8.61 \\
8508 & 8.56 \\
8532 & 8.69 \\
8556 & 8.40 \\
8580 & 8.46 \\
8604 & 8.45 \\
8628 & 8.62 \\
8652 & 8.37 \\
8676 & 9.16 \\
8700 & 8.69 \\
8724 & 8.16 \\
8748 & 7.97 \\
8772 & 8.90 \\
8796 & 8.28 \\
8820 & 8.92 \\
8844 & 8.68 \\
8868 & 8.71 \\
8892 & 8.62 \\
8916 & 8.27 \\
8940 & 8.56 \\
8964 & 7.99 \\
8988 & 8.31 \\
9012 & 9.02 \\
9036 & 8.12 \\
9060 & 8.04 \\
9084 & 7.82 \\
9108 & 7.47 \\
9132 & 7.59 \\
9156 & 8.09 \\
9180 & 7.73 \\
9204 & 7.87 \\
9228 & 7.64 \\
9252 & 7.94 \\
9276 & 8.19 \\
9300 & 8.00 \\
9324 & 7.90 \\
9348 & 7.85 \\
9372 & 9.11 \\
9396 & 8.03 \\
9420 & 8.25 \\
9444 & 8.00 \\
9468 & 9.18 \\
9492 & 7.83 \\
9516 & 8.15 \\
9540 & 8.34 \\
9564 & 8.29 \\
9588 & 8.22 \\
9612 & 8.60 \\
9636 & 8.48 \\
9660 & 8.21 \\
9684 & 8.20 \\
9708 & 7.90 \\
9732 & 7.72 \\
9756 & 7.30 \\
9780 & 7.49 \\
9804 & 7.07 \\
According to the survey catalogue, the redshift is 0.279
